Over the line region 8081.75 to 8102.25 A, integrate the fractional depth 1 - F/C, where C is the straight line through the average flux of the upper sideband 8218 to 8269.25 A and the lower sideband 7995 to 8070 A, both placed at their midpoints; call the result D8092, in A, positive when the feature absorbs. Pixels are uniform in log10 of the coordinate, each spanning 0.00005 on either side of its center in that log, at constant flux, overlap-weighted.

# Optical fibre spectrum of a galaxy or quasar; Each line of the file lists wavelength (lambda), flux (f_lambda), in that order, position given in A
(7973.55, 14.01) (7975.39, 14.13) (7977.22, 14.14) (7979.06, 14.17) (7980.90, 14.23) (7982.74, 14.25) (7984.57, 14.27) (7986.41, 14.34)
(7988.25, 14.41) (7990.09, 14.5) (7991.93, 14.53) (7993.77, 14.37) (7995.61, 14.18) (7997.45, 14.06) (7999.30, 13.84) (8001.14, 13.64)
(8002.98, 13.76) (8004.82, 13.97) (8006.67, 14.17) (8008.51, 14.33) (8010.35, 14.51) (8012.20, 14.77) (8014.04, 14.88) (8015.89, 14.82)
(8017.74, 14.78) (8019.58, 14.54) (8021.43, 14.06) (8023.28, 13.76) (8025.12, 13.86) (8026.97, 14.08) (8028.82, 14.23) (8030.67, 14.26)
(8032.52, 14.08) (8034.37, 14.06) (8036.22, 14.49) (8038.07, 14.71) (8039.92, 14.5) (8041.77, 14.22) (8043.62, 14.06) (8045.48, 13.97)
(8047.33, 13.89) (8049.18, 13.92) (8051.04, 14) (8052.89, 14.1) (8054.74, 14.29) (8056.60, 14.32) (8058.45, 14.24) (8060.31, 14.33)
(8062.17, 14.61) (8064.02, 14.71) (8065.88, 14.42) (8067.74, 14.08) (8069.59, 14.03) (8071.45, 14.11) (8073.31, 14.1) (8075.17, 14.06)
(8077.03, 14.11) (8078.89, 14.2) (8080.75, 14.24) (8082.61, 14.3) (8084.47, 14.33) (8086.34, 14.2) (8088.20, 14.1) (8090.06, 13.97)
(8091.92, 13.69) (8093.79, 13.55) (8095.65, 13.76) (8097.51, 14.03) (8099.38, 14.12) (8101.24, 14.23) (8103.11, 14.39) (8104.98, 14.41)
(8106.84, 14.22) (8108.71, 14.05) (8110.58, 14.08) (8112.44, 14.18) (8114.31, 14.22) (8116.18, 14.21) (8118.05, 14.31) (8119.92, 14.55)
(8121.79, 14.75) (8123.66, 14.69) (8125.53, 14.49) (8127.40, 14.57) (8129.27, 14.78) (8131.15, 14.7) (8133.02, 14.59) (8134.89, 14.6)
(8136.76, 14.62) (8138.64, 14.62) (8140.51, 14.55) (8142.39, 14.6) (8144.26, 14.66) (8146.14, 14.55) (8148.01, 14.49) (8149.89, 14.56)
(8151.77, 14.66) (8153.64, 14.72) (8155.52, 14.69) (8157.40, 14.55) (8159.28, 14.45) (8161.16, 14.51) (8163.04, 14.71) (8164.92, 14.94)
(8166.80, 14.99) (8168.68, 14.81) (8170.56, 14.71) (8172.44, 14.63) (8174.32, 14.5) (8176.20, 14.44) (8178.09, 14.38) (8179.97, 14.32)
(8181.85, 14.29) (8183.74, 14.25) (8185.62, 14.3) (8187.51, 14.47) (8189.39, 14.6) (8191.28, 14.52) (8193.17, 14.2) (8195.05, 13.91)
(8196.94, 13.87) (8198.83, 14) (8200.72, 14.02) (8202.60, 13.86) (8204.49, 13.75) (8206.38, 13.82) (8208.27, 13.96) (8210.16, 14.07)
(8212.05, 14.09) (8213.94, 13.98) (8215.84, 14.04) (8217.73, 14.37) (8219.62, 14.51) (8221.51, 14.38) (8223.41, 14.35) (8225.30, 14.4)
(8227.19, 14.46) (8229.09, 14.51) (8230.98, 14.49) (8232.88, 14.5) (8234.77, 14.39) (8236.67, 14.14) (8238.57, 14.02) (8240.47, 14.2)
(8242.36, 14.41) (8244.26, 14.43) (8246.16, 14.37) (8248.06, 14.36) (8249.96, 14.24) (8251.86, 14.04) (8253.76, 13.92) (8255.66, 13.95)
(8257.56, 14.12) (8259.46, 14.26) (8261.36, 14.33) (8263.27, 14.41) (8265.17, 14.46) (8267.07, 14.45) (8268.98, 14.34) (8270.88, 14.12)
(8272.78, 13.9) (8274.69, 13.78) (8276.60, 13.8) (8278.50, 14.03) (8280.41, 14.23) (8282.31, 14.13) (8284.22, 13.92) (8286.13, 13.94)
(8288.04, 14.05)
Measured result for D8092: 0.3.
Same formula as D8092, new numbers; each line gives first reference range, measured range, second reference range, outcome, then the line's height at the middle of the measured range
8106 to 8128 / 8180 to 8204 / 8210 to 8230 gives 0.2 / 14.3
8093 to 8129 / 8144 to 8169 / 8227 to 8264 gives -0.7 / 14.3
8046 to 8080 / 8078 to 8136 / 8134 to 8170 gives 0.6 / 14.4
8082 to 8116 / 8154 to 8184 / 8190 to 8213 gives -1.2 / 14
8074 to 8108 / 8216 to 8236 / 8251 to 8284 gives -0.4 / 14.1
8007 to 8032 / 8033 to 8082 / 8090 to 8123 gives 0.2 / 14.3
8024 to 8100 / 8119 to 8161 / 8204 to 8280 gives -1.3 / 14.2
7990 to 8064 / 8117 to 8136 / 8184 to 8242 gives -0.5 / 14.2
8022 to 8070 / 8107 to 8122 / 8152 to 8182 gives 0.2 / 14.4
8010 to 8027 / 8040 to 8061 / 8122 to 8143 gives 0.5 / 14.5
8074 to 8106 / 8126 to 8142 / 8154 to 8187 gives -0.3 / 14.3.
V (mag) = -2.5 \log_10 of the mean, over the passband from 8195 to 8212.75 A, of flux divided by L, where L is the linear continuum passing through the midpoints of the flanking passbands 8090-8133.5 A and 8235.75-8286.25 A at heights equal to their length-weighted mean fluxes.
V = 0.02 mag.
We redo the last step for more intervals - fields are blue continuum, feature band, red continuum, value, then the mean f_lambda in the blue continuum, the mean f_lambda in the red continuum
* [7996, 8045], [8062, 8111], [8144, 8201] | 0.02 mag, 14.2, 14.5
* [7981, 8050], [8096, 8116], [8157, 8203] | 0.01 mag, 14.2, 14.4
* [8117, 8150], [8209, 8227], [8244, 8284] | 0.00 mag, 14.6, 14.2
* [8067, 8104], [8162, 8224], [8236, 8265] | -0.01 mag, 14.1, 14.2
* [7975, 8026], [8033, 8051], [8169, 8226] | 0.01 mag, 14.3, 14.2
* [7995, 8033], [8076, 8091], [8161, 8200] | 0.01 mag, 14.2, 14.4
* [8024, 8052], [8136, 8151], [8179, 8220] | -0.03 mag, 14.2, 14.1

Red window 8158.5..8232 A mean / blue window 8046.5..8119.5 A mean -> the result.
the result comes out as 1.0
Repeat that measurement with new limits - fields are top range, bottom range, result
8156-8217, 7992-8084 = 1.01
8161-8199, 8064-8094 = 1.02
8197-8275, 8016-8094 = 1.00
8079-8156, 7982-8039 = 1.01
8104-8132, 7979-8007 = 1.02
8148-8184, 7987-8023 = 1.02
